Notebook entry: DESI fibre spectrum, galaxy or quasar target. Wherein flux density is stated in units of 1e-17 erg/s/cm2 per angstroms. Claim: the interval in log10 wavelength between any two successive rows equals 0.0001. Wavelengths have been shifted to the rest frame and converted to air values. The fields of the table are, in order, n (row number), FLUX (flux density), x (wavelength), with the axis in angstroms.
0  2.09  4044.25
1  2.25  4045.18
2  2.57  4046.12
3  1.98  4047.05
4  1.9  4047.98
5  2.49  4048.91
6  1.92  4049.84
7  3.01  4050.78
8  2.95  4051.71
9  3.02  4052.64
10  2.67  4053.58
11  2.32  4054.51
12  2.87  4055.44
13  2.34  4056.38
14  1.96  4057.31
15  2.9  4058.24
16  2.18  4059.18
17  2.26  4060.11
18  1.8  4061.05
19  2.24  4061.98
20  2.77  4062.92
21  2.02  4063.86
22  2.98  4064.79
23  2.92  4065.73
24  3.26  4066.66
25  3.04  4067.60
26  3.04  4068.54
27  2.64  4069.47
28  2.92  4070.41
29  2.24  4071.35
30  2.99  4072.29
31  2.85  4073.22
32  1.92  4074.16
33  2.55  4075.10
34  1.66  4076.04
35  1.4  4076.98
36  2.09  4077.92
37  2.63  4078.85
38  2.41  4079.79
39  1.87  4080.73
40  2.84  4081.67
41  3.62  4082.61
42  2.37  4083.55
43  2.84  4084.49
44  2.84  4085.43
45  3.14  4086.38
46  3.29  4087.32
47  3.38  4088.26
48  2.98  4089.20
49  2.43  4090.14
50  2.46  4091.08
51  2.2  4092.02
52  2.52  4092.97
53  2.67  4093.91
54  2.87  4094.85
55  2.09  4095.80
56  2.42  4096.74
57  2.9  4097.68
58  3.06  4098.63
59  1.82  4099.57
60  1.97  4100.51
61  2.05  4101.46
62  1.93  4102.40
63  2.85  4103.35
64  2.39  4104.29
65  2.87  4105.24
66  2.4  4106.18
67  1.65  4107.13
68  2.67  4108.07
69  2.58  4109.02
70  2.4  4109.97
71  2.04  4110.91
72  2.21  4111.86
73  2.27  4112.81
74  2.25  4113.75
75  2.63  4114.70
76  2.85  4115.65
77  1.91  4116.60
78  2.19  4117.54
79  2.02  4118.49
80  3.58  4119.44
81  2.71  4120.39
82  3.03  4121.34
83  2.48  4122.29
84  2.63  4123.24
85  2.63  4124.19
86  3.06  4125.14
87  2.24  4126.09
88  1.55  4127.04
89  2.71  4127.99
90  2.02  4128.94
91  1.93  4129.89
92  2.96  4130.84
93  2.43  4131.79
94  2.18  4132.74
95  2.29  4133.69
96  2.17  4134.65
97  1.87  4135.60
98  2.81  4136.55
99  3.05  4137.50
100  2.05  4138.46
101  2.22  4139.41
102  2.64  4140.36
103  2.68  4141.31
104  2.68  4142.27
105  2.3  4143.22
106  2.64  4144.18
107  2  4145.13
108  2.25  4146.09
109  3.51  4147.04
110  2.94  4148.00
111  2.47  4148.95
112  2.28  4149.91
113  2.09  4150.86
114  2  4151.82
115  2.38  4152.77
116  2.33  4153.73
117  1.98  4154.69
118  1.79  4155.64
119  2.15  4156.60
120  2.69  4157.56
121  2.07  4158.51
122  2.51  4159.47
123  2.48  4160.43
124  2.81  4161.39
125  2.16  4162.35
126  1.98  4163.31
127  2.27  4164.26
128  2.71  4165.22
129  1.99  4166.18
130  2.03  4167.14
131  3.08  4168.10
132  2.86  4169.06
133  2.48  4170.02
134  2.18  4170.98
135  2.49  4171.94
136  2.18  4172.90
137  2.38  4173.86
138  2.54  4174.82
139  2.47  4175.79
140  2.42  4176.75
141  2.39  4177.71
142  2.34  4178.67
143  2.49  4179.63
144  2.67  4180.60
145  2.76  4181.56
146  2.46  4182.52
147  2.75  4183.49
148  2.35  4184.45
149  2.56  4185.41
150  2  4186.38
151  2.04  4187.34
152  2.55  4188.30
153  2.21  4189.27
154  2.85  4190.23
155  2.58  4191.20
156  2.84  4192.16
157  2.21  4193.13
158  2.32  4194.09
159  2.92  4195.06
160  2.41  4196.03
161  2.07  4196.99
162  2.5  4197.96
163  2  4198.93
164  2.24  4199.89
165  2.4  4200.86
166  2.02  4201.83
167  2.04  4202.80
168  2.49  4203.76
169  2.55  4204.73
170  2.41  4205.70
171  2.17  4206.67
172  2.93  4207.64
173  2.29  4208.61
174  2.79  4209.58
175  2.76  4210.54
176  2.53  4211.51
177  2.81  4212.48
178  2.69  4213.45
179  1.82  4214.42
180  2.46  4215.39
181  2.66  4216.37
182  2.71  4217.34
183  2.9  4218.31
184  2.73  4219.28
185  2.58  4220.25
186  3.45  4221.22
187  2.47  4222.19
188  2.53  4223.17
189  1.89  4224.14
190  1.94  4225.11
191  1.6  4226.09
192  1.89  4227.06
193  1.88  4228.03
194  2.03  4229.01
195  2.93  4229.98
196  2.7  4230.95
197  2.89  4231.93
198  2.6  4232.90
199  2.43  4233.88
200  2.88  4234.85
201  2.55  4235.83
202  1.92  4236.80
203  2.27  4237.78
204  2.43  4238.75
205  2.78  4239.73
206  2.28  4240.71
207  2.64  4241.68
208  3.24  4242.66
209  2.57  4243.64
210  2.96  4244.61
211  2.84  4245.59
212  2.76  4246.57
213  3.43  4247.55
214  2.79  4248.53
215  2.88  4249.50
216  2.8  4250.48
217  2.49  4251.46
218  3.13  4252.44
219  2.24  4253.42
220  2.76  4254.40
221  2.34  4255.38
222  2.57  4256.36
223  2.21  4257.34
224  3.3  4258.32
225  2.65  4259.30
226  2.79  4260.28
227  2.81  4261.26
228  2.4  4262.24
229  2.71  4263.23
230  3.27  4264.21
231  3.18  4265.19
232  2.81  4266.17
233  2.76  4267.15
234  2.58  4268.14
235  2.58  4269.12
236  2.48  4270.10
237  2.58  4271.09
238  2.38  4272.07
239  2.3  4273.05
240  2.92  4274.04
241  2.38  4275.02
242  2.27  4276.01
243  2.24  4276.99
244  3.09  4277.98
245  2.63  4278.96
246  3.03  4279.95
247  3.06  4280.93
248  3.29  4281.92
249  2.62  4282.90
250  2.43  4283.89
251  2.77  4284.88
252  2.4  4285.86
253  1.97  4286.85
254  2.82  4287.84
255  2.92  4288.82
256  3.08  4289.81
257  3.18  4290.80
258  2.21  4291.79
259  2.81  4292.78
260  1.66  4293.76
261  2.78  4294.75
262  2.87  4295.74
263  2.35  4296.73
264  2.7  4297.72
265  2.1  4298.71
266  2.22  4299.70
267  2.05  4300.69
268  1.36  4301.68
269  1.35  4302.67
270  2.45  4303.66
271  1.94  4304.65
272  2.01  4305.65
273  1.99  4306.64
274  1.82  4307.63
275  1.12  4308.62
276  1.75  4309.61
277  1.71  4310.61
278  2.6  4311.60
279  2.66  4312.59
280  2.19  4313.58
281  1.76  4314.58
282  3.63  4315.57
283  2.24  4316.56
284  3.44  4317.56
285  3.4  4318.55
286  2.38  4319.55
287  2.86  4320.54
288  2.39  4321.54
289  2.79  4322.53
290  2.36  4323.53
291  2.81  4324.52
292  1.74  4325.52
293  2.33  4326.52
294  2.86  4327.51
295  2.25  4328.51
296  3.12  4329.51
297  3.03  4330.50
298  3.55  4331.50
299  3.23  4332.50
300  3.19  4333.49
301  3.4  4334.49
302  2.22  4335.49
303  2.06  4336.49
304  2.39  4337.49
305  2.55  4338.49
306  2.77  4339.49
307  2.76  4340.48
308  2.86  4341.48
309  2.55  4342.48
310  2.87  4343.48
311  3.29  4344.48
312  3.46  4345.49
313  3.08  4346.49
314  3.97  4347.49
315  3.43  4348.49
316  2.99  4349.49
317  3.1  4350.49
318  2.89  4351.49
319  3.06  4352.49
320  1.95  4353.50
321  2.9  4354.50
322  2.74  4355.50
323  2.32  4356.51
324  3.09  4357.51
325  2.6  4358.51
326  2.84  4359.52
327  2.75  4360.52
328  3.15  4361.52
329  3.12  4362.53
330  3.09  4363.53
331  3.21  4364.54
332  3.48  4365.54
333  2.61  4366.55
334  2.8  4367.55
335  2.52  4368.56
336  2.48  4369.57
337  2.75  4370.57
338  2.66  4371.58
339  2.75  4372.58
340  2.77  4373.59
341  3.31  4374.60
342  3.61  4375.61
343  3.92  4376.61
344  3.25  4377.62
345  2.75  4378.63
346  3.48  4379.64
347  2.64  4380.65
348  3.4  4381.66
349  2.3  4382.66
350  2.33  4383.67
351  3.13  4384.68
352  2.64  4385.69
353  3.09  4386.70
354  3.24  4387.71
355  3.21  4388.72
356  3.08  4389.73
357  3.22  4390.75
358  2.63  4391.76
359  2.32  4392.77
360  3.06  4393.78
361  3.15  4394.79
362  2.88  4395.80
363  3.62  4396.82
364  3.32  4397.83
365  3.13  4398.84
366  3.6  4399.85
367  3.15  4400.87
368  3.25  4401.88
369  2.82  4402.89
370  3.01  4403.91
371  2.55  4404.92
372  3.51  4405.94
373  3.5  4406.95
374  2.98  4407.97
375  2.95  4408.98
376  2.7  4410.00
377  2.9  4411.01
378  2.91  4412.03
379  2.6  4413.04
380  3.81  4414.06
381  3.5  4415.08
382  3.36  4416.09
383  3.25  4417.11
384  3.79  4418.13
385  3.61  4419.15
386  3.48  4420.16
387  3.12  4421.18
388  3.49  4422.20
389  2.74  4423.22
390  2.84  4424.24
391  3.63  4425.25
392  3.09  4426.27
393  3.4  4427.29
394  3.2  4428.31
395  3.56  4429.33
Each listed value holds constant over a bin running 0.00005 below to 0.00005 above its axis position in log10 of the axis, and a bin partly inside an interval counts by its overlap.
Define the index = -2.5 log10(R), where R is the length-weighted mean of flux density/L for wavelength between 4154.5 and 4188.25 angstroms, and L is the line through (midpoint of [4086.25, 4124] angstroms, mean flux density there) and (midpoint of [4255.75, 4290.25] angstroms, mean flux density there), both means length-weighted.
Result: 0.08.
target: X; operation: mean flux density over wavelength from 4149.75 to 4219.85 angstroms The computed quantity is 2.42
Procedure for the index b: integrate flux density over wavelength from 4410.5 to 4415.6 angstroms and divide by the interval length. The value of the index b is 3.15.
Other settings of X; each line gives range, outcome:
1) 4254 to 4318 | 2.5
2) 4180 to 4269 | 2.55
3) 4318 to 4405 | 2.92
